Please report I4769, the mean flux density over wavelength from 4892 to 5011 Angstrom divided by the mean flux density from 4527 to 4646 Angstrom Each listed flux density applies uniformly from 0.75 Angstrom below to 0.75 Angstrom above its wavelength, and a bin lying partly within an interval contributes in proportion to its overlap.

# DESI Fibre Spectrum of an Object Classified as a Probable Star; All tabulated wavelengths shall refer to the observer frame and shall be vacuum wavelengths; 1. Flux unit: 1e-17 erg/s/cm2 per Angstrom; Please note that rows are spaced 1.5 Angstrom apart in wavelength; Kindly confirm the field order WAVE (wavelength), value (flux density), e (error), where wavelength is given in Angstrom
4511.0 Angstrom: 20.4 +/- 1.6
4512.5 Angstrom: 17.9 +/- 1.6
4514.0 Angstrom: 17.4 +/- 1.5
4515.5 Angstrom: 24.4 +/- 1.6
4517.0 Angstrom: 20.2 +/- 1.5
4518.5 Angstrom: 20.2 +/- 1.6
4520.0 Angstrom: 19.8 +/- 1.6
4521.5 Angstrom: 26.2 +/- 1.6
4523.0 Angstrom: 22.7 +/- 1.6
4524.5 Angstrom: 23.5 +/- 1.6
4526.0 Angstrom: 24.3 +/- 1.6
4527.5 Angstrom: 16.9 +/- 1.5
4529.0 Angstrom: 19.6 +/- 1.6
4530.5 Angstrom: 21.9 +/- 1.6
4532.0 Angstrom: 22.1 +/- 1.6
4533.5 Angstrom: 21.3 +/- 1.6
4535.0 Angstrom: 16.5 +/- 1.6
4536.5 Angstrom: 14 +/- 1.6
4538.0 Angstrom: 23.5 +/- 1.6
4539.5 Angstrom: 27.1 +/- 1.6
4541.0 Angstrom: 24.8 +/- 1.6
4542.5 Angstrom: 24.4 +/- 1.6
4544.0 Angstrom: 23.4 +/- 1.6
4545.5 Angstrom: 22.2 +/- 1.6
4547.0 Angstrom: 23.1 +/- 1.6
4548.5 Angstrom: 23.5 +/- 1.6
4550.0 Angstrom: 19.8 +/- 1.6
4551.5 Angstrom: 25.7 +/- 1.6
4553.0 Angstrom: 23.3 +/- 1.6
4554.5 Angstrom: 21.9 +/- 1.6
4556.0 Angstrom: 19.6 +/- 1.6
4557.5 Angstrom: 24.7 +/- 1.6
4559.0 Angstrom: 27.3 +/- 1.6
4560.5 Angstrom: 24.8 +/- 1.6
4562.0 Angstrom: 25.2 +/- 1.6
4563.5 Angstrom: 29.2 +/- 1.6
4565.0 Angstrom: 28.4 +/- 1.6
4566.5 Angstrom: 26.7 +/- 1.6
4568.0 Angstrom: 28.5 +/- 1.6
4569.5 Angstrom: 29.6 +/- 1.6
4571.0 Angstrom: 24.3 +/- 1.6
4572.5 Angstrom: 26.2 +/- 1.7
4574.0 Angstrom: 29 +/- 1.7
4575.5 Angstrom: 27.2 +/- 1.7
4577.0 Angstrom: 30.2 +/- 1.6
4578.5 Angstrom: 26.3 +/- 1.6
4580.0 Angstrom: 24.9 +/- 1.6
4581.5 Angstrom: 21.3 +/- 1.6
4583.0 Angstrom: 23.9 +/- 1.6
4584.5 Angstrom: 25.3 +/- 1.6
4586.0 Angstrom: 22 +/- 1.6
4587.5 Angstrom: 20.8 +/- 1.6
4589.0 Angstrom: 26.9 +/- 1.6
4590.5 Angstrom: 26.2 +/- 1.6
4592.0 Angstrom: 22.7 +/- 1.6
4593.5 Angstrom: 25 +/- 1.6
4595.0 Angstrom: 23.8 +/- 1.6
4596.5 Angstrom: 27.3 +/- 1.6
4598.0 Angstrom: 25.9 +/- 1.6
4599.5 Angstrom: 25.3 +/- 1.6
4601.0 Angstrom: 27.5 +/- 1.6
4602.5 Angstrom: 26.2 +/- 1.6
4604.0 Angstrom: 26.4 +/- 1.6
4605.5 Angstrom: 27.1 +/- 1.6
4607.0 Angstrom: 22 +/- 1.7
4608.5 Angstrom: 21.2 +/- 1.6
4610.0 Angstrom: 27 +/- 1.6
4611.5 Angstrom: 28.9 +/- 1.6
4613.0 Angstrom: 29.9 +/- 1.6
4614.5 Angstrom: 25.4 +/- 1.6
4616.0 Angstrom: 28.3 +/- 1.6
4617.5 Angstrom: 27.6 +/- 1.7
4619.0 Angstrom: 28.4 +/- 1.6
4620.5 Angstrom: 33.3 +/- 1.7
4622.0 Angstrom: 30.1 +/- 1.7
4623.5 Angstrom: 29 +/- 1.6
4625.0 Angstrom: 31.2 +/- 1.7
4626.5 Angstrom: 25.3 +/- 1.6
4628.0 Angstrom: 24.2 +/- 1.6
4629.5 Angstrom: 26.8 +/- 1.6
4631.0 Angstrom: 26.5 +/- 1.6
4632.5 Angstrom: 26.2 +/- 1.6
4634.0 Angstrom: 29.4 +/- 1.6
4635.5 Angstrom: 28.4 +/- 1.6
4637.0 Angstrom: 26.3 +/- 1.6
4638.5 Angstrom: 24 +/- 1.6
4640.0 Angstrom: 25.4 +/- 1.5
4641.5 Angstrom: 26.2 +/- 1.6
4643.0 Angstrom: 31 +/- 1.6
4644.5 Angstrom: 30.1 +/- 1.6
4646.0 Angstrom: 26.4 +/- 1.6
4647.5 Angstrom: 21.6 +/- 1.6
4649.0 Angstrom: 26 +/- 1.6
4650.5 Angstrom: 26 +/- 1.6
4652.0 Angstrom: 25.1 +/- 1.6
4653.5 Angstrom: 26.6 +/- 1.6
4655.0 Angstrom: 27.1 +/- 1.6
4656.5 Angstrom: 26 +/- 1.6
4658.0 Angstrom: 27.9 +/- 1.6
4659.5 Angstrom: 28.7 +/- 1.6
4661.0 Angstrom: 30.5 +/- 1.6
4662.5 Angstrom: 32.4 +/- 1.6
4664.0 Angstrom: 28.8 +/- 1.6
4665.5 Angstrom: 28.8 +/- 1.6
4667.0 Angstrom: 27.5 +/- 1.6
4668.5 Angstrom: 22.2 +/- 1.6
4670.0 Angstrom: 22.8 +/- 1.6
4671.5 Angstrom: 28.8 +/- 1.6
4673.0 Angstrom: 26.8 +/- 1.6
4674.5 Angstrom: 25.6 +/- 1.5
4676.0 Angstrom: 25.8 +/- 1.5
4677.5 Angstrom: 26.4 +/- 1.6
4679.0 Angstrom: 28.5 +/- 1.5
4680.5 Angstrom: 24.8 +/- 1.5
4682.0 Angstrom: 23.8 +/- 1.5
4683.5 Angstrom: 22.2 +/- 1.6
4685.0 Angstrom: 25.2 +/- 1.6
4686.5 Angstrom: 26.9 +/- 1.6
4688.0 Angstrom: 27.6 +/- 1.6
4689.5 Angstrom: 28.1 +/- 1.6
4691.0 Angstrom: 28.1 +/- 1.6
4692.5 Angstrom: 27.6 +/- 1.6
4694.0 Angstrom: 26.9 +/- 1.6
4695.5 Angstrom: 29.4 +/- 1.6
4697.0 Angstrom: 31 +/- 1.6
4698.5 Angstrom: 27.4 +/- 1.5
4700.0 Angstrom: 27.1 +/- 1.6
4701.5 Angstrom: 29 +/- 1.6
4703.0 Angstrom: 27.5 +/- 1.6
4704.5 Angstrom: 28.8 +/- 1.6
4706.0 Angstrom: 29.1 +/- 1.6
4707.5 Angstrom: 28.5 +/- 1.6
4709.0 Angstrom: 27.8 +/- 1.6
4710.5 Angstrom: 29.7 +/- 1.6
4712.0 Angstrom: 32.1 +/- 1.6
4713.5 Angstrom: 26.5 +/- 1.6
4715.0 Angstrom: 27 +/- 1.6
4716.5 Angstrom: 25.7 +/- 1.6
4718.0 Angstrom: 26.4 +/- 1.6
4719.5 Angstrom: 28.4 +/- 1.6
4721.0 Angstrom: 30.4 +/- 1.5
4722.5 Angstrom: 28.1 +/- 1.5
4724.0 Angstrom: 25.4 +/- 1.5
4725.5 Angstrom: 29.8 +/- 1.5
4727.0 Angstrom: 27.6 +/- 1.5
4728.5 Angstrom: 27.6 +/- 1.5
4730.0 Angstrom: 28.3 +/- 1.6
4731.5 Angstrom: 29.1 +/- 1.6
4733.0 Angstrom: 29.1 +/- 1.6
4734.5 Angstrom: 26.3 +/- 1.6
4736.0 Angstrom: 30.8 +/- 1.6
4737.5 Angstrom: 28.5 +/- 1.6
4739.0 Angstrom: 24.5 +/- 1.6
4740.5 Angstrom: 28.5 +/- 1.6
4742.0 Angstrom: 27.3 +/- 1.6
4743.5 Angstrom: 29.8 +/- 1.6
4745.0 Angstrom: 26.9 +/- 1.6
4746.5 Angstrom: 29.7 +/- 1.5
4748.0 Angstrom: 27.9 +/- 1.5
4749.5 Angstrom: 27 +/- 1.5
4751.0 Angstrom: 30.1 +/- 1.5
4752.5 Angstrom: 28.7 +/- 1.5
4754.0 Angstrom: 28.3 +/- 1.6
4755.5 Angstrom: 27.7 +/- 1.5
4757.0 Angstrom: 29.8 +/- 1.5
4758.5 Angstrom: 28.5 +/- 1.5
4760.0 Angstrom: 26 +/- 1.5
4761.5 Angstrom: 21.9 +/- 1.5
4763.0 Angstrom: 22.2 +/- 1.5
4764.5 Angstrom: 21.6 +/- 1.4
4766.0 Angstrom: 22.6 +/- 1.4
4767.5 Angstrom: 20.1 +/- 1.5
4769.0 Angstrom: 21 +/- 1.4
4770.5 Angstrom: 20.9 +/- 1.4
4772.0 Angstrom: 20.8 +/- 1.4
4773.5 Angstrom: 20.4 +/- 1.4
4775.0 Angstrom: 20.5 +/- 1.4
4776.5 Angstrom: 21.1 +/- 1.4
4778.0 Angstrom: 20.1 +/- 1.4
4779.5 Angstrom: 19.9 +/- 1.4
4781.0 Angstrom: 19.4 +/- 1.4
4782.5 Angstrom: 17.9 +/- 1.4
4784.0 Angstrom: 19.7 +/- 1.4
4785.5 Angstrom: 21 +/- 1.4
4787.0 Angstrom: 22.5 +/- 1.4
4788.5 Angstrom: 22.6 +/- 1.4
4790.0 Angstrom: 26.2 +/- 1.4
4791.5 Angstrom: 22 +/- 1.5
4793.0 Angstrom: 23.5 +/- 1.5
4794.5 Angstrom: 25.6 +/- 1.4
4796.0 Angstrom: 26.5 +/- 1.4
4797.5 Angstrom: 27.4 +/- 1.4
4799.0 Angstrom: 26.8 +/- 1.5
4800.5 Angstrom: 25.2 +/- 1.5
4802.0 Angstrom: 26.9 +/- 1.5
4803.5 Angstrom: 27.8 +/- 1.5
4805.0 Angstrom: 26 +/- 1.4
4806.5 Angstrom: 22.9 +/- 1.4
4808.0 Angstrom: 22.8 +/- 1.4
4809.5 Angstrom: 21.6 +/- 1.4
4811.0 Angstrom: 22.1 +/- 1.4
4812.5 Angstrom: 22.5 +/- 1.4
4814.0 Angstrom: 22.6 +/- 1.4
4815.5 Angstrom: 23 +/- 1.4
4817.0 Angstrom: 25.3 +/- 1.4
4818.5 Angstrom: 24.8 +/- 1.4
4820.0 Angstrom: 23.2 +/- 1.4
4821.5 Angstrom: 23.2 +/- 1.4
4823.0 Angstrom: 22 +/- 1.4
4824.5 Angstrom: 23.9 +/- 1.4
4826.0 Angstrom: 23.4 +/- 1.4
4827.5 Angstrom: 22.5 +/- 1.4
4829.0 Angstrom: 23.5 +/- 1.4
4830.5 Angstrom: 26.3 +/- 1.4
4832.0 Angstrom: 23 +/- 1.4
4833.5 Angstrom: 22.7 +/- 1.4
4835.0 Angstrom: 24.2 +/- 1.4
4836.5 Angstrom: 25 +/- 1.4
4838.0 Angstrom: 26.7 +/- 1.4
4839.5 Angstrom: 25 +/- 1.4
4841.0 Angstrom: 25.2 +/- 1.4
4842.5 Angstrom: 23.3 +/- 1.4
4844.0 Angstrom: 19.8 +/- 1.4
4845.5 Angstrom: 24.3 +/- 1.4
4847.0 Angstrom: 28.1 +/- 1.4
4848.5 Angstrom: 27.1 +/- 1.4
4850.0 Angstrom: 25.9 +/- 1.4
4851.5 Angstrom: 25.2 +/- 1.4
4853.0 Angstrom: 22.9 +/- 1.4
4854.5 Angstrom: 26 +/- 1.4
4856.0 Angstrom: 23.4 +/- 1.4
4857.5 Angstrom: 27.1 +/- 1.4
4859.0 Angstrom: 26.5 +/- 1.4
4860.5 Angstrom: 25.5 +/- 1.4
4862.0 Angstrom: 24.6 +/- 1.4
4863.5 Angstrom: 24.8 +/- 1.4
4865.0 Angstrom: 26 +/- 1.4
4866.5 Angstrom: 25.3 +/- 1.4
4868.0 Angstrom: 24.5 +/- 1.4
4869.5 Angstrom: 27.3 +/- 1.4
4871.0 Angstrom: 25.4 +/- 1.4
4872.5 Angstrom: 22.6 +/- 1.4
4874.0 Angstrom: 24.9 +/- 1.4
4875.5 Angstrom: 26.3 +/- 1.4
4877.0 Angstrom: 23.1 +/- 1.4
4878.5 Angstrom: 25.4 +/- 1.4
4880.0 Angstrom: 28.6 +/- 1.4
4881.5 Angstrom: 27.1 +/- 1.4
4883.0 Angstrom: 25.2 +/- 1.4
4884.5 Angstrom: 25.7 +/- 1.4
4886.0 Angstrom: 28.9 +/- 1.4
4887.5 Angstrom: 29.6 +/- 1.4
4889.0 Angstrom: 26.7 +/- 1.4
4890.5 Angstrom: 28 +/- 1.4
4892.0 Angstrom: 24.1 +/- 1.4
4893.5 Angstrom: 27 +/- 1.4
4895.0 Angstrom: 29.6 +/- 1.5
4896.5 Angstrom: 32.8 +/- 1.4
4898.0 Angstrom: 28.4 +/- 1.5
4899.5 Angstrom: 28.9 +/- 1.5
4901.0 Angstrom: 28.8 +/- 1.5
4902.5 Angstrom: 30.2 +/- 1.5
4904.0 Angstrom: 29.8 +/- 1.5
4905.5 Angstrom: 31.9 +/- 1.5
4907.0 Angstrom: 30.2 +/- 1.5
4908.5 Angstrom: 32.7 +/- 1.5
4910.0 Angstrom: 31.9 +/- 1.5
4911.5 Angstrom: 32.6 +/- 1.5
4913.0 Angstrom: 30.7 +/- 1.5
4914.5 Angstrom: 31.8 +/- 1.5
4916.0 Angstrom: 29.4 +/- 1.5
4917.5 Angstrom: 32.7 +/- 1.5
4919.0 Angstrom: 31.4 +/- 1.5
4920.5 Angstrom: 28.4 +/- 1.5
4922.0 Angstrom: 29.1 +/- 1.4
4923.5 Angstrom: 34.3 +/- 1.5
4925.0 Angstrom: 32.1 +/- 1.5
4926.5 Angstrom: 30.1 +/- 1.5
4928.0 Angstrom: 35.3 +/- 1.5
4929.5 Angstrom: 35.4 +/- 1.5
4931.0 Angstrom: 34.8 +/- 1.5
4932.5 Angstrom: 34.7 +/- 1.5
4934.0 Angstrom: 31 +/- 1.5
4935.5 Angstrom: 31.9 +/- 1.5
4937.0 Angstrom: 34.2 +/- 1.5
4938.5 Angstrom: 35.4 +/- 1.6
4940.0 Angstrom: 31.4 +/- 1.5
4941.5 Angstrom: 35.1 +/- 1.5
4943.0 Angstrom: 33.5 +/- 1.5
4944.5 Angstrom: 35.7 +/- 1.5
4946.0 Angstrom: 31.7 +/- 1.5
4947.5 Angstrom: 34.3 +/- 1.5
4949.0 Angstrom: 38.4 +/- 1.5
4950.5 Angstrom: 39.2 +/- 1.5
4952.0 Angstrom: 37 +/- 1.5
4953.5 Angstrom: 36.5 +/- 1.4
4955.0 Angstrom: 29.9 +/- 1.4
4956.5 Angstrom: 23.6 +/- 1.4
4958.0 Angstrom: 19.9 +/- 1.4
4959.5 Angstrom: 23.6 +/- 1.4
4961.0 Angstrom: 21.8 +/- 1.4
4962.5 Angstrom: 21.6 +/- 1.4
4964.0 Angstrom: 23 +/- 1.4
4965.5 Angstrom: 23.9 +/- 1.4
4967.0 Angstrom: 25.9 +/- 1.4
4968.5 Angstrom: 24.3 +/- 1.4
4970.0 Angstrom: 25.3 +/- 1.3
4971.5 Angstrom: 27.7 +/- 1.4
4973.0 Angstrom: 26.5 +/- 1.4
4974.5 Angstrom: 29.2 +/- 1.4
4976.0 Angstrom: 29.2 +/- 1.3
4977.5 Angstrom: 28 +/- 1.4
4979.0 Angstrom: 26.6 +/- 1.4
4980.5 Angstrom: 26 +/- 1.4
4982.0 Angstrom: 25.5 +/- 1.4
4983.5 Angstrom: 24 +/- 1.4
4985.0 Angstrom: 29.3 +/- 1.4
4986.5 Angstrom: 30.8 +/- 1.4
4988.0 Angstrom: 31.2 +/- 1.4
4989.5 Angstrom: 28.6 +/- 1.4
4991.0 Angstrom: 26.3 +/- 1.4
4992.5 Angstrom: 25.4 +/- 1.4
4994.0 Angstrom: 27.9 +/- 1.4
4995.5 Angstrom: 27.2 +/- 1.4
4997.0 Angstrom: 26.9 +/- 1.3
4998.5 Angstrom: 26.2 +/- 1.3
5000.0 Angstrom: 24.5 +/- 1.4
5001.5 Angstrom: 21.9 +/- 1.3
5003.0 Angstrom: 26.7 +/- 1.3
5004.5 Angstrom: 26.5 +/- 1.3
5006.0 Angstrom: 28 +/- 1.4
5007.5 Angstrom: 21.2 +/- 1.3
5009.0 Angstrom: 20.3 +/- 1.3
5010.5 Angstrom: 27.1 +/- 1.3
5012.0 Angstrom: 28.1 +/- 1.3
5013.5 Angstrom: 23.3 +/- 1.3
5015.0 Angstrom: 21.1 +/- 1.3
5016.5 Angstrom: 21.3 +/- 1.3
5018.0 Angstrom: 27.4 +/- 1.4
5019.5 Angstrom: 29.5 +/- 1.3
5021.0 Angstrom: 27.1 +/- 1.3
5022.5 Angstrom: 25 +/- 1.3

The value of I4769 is 1.15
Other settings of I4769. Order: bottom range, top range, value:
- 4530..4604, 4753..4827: 0.95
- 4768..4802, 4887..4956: 1.42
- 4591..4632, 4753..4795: 0.85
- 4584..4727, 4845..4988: 1.06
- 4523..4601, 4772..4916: 1.05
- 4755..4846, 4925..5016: 1.22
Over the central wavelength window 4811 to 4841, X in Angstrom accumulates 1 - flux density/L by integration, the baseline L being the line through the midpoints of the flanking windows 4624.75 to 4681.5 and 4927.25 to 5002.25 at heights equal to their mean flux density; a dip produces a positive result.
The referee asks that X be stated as 4.6 Angstrom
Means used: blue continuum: 26.8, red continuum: 29.1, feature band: 23.8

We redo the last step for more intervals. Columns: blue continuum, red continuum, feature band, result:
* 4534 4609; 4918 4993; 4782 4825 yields 6.21 Angstrom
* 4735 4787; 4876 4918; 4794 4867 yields 5.82 Angstrom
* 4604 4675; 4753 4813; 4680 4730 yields -4.47 Angstrom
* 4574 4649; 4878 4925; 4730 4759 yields -0.55 Angstrom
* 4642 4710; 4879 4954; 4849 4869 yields 3.40 Angstrom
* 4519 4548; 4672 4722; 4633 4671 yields -1.56 Angstrom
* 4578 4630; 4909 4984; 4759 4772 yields 2.74 Angstrom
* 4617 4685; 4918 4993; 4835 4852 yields 2.22 Angstrom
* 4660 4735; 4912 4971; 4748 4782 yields 5.75 Angstrom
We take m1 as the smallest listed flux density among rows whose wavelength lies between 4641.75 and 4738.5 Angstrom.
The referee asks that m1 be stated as 21.6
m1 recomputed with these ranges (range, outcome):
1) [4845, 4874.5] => 22.6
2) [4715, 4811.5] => 17.9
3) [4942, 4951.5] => 31.7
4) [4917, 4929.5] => 28.4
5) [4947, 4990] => 19.9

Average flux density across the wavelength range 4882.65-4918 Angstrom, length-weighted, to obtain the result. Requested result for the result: 29.5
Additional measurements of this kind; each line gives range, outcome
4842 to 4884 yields 25.2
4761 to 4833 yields 22.9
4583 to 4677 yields 26.6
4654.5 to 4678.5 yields 27.3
